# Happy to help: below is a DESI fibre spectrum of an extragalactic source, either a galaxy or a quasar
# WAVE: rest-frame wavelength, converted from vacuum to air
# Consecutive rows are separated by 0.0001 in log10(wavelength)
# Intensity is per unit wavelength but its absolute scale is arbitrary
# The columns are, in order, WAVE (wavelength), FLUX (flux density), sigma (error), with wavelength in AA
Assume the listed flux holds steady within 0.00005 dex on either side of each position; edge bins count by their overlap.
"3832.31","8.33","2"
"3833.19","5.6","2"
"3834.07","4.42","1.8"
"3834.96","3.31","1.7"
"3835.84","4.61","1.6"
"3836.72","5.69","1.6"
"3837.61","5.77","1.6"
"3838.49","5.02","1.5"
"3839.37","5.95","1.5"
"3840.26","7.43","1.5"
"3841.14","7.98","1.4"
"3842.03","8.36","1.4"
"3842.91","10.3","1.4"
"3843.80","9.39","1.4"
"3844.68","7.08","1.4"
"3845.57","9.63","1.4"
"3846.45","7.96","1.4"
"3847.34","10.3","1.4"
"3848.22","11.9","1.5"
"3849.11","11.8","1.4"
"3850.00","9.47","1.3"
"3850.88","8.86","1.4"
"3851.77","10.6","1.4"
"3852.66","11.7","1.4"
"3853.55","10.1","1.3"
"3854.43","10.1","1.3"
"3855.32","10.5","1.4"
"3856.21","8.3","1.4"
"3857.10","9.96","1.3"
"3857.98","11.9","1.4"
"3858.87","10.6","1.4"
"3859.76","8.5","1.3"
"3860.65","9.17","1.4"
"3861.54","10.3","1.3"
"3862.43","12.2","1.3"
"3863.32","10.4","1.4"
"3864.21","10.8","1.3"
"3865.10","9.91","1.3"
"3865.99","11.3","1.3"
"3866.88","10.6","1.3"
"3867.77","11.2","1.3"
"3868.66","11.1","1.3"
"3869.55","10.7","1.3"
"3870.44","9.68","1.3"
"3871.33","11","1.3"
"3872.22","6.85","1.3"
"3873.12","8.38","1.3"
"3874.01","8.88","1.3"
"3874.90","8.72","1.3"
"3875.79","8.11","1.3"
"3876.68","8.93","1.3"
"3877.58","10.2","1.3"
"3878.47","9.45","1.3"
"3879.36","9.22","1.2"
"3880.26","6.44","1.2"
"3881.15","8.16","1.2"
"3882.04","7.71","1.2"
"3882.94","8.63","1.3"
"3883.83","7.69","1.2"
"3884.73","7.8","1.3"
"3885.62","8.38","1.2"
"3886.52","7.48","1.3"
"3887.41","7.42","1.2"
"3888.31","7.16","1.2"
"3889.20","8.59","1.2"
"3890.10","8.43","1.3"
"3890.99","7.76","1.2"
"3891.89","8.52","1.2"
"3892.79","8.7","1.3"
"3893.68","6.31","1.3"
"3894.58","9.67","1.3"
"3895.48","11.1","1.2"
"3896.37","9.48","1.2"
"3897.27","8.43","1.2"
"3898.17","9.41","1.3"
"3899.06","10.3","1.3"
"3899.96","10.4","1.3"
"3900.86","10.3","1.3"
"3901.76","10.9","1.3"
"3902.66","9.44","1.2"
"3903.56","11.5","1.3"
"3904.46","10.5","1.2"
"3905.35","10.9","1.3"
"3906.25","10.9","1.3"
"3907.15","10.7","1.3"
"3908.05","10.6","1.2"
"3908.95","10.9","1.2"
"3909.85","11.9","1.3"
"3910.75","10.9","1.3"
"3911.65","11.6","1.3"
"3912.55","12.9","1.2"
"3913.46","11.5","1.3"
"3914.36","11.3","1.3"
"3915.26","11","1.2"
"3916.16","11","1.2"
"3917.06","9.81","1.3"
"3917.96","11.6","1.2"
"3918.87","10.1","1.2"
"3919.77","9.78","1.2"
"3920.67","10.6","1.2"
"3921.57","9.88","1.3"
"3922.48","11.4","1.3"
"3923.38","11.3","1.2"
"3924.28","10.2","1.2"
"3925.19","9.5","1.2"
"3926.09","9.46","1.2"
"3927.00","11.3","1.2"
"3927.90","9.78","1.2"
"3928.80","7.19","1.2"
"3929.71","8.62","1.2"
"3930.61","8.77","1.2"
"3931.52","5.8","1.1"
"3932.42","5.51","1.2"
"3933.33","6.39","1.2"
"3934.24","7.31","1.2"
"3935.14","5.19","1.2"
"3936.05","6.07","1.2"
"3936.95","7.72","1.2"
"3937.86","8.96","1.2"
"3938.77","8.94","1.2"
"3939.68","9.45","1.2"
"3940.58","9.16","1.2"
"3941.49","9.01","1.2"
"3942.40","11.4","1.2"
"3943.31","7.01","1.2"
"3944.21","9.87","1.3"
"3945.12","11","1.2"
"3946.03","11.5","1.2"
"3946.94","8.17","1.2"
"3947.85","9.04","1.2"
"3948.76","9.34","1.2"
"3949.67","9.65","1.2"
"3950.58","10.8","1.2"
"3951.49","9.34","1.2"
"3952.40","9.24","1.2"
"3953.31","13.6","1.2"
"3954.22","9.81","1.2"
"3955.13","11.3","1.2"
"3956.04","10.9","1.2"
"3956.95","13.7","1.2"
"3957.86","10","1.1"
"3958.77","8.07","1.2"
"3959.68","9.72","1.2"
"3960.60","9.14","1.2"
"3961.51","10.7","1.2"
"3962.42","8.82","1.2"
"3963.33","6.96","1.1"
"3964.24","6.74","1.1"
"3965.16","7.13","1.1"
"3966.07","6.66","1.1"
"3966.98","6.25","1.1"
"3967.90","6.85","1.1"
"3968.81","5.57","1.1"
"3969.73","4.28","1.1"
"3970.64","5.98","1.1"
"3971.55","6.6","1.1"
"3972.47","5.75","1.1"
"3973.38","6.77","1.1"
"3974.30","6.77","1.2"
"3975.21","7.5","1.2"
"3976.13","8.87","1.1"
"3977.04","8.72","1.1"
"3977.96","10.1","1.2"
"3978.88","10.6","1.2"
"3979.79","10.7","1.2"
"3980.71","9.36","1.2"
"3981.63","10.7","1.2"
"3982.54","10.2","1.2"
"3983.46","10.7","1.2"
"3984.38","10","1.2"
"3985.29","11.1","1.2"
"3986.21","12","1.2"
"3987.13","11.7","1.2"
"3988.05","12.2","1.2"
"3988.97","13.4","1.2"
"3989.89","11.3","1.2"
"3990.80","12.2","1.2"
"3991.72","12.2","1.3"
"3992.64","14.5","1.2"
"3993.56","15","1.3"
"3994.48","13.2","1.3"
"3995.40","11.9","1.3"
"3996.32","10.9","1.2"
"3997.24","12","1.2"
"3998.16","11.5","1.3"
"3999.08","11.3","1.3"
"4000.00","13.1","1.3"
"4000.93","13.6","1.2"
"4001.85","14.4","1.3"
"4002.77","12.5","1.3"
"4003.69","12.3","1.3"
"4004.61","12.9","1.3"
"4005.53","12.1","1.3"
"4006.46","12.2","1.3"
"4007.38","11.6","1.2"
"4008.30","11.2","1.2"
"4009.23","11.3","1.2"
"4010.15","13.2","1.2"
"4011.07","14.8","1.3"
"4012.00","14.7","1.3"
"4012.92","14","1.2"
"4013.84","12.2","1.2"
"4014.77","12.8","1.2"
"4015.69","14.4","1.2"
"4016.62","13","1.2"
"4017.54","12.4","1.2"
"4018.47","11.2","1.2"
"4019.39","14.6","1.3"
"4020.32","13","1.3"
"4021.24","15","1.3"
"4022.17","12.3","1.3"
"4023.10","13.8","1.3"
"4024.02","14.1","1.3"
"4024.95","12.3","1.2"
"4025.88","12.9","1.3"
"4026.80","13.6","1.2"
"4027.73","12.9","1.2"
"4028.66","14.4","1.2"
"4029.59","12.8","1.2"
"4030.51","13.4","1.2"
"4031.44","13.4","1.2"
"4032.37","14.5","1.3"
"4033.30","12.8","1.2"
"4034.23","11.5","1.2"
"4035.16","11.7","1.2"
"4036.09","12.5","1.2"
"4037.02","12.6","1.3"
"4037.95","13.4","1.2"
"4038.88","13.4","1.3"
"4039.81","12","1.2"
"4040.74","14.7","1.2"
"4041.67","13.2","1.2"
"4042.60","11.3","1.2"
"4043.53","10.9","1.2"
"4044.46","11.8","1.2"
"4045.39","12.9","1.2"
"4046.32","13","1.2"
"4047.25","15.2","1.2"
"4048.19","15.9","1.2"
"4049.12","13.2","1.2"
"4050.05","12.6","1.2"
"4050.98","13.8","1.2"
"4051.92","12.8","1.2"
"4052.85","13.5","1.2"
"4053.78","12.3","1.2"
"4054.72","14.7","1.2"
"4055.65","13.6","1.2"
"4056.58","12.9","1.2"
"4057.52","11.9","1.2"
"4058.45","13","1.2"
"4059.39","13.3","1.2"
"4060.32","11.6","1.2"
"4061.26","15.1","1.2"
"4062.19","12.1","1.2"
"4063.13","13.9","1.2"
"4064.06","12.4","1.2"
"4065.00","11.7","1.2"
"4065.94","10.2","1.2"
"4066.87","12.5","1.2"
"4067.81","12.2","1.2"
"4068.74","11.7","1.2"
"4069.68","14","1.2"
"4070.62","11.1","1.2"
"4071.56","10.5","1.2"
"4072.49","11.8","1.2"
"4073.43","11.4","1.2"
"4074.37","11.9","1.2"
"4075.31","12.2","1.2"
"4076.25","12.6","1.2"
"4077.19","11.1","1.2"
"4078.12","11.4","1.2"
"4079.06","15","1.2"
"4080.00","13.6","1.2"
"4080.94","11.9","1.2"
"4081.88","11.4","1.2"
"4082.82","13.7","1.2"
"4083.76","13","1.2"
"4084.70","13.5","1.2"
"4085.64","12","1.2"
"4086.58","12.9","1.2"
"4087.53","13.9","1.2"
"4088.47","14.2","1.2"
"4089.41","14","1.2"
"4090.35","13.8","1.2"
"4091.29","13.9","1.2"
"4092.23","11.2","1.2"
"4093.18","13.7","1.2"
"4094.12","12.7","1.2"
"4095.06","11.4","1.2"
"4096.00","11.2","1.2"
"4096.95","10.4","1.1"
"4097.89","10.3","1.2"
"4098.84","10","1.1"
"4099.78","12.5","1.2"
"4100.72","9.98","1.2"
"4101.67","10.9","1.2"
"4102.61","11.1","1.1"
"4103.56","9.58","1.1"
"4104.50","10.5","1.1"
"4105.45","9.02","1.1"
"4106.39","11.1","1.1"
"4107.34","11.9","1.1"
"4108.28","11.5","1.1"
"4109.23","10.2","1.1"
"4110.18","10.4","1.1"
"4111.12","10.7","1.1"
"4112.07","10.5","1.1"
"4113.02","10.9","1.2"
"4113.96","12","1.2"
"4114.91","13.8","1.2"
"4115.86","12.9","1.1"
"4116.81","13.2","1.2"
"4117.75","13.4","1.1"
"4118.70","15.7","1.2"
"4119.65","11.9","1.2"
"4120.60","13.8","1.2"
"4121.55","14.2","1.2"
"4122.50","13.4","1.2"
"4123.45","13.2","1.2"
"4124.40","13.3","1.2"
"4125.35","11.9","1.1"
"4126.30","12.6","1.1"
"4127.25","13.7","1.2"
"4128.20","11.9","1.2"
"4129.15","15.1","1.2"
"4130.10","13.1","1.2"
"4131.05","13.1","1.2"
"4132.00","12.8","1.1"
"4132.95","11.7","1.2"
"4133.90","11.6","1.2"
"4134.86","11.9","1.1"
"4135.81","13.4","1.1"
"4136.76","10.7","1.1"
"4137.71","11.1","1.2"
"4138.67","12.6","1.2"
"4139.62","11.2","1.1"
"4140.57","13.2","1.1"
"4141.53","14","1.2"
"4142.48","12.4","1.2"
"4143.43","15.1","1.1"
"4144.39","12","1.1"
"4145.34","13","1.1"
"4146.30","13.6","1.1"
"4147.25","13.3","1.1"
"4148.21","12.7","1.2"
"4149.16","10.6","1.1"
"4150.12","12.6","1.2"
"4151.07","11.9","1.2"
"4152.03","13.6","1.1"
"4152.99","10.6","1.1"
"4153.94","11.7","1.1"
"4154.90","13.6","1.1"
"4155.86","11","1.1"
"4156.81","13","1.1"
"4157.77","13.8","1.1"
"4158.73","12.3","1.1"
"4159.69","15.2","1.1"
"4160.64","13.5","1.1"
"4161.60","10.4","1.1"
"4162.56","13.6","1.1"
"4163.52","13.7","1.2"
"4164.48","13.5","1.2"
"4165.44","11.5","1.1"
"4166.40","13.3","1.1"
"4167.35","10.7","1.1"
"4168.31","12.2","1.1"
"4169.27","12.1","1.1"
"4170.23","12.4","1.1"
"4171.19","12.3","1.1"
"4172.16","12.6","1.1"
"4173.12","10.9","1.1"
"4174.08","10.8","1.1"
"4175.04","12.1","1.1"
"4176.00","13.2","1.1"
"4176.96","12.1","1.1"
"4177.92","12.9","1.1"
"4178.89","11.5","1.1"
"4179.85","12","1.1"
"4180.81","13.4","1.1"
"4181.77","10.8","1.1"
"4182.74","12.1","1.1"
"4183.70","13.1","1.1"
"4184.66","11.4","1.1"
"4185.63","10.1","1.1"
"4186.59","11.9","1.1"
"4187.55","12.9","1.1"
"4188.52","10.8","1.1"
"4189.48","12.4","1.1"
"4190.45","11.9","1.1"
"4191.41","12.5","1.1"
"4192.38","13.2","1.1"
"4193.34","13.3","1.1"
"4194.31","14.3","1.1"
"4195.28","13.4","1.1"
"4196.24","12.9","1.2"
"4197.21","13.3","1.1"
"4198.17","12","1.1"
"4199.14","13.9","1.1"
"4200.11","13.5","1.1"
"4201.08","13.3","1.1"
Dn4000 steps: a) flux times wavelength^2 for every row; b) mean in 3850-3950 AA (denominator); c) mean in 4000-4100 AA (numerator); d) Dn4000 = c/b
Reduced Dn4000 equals 1.45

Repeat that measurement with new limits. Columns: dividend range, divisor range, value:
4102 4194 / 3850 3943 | 1.47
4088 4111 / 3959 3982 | 1.55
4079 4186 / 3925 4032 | 1.26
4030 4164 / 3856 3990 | 1.45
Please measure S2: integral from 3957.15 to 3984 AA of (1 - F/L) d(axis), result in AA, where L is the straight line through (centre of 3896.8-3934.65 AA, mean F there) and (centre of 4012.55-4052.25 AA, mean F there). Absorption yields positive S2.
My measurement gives 7.7 AA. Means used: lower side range 10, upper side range 13.1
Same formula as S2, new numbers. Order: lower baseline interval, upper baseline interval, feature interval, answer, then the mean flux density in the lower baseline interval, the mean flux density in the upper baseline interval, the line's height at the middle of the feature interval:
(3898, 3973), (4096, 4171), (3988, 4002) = -3.29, 9.37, 12.3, 10.2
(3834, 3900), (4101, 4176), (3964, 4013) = -0.56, 8.93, 12.3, 10.5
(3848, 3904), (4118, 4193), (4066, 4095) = -2.15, 9.47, 12.5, 11.7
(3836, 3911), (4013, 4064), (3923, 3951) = 5.14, 9.33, 13.1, 10.8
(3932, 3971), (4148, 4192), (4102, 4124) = -1.23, 8.66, 12.2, 11.3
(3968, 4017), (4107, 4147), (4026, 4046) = -2.13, 11.1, 12.6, 11.6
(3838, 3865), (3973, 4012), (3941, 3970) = 4.91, 9.55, 11.5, 11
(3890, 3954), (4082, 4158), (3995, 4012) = -2.64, 9.67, 12.3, 10.8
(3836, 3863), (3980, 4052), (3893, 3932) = 1.17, 9.19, 12.7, 10.5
